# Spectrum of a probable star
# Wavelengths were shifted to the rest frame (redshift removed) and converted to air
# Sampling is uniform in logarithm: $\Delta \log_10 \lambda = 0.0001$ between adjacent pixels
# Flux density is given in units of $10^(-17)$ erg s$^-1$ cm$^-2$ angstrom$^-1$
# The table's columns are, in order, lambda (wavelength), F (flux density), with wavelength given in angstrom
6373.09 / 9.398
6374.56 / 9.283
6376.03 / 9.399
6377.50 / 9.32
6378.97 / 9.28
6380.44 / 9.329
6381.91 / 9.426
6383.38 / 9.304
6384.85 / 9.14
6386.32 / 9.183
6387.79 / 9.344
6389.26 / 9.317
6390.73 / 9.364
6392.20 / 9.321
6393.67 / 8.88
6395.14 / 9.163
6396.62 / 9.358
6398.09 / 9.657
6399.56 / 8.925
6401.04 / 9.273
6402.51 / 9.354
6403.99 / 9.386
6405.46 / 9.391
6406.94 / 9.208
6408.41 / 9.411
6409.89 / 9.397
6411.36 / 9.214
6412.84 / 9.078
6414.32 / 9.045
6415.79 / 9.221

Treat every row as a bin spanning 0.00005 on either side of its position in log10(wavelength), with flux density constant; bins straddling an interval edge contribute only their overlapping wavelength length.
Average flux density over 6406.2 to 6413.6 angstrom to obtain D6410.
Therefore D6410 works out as 9.26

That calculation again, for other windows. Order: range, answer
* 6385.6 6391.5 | 9.31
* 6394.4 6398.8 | 9.39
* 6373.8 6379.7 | 9.31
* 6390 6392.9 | 9.35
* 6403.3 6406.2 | 9.4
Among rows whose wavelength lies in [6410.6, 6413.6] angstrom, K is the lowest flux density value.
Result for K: 9.078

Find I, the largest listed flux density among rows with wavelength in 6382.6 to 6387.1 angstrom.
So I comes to 9.304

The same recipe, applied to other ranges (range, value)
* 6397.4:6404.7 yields 9.657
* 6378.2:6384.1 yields 9.426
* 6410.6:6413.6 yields 9.214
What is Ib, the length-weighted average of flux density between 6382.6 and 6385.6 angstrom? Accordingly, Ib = 9.22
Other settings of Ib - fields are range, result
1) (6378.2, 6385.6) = 9.29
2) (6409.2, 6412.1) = 9.32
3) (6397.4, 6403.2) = 9.3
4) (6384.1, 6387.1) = 9.17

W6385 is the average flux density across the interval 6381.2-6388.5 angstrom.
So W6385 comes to 9.28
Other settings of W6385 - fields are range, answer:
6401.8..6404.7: 9.35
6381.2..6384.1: 9.36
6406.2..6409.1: 9.32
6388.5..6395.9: 9.21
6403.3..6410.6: 9.36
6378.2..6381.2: 9.3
